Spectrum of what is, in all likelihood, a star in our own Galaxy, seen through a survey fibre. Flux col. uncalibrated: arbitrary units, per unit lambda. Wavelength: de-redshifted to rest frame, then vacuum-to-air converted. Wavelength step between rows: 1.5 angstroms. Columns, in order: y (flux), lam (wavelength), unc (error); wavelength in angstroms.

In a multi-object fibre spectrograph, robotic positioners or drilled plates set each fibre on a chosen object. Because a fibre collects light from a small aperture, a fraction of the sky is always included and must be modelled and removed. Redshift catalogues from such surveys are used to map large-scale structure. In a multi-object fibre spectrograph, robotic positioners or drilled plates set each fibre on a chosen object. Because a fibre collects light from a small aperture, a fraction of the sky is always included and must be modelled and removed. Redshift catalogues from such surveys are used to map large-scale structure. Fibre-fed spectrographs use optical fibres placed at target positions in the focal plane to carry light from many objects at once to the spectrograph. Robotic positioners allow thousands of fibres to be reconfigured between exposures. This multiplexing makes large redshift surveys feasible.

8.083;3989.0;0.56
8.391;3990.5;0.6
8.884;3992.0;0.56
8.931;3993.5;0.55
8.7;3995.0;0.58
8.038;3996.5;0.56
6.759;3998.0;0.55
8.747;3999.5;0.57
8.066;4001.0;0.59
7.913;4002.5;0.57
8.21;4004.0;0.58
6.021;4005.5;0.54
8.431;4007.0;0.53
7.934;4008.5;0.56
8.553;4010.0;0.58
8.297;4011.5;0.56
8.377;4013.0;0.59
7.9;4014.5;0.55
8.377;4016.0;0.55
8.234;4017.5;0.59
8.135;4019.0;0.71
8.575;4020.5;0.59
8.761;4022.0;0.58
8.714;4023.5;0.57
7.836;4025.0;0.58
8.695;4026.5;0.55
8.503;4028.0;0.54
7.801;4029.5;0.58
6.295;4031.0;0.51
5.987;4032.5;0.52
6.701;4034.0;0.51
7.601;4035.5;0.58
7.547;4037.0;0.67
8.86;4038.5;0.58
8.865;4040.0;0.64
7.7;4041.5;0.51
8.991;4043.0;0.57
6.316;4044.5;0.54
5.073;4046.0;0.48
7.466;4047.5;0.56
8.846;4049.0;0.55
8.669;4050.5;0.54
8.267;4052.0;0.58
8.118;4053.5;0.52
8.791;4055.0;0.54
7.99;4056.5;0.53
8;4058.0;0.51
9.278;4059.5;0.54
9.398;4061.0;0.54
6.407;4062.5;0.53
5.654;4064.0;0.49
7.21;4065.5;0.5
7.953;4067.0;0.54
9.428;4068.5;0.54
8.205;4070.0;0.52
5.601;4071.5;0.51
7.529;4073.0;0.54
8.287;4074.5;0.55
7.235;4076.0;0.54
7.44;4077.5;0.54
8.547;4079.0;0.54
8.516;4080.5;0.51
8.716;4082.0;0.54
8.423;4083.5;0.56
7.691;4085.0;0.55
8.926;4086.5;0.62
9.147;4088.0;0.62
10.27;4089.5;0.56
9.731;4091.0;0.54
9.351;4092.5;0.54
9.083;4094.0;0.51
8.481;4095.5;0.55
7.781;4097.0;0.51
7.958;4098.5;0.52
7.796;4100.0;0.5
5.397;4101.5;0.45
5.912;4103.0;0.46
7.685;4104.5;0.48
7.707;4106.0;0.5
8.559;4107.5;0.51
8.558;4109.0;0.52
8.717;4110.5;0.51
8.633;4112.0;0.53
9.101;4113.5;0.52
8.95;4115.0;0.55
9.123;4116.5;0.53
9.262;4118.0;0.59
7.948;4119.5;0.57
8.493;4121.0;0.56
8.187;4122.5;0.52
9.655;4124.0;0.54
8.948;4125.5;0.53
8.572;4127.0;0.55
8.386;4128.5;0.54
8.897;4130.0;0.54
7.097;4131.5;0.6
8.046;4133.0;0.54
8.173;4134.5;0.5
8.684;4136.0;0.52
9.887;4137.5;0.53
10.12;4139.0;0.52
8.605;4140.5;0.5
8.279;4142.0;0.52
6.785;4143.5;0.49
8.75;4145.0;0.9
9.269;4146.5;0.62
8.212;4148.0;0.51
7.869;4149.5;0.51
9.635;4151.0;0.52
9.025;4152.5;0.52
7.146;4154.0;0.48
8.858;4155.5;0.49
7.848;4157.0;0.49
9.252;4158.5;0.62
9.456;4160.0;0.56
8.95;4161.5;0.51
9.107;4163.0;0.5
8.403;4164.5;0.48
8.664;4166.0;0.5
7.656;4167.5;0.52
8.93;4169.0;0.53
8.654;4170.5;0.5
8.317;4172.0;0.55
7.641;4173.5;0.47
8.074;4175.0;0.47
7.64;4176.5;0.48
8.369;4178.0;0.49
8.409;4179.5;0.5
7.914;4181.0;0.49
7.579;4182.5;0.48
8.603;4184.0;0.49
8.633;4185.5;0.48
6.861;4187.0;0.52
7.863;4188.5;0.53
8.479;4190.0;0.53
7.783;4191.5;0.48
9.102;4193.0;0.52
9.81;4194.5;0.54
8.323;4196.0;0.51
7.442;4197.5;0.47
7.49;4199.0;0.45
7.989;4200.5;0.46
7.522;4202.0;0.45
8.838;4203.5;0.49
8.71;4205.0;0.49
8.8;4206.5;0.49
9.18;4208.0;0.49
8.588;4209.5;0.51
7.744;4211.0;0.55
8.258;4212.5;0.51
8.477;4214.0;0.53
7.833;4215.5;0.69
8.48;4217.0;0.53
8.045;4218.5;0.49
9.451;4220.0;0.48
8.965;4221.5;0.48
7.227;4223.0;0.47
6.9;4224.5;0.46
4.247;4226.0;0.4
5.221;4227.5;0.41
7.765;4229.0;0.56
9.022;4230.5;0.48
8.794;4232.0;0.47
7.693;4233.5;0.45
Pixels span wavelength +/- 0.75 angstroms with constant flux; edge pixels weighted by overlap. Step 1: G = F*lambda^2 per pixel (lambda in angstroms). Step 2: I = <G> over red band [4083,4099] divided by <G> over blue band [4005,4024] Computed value 1.12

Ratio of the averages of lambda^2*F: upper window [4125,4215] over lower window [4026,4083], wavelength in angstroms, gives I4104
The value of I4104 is 1.14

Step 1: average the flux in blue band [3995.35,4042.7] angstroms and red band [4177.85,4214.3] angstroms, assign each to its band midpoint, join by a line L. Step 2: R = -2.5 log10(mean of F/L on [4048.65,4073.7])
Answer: 0.01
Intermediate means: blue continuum 7.97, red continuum 8.27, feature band 7.95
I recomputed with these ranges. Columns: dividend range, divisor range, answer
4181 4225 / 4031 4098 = 1.10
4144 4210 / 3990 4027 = 1.11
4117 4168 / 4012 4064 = 1.14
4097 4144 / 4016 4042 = 1.10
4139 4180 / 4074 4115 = 1.05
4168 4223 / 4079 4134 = 1.02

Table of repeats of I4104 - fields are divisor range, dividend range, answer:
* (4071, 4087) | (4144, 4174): 1.13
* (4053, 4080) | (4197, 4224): 1.13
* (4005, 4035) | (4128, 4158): 1.14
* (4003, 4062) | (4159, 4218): 1.12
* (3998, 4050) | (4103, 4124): 1.12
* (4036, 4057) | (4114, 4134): 1.12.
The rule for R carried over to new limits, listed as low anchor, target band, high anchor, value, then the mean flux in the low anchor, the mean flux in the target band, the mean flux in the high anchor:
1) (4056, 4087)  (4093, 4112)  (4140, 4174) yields 0.037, 7.92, 7.86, 8.5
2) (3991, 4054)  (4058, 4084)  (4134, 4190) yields 0.036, 7.97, 7.87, 8.44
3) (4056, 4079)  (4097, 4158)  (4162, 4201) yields -0.049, 7.73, 8.36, 8.23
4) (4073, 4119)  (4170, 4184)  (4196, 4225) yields 0.023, 8.35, 8.08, 8.22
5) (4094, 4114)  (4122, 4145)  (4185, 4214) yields -0.072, 7.9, 8.57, 8.29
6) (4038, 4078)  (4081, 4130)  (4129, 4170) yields -0.034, 7.83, 8.48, 8.58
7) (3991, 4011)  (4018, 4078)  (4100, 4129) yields 0.048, 8.1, 7.82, 8.29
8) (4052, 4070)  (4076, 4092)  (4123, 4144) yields -0.059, 8.04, 8.68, 8.6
